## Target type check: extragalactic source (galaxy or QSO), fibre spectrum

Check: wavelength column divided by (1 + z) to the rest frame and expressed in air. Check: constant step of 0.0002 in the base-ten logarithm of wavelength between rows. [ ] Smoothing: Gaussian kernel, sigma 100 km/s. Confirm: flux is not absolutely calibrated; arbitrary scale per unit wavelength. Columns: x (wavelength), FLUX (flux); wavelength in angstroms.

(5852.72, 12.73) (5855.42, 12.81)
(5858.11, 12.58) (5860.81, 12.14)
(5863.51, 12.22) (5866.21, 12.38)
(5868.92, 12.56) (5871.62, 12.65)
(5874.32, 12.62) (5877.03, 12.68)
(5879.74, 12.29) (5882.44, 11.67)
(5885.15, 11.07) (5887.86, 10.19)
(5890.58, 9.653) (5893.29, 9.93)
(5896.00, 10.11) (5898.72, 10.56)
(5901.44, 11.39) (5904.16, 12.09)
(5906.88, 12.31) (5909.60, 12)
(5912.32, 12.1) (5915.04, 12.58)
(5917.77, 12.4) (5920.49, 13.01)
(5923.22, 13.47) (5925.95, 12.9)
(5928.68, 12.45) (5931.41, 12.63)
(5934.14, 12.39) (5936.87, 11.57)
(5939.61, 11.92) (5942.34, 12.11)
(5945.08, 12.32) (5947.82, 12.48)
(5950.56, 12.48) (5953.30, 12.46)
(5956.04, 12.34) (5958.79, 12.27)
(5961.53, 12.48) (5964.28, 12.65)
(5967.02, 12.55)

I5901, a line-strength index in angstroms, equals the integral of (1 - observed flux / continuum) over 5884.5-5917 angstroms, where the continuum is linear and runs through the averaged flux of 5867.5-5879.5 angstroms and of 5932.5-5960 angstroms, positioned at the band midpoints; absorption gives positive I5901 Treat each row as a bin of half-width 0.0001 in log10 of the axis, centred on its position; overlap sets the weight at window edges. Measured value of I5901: 3.3 angstroms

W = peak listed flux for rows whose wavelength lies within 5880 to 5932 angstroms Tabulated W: 13.47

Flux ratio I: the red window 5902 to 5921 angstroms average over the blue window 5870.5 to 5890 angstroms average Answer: 1.0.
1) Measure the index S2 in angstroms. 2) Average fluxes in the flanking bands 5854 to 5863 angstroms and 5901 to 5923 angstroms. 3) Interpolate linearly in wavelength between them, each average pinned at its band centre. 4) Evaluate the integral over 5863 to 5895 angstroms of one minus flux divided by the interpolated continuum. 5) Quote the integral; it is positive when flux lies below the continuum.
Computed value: 2.1 angstroms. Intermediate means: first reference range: 12.5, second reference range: 12.3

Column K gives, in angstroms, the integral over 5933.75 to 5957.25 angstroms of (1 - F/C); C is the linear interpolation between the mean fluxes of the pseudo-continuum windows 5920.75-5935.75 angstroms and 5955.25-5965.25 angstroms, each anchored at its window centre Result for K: 0.7 angstroms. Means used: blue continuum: 12.8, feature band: 12.2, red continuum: 12.4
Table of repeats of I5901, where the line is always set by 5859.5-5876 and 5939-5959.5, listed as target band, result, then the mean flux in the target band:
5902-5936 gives -0.4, 12.5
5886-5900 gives 2.6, 10.1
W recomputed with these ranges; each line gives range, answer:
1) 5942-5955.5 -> 12.48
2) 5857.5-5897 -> 12.68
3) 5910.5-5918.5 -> 12.58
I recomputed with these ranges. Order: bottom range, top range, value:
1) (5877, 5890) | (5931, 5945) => 1.07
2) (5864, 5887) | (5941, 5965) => 1.02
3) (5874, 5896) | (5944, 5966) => 1.12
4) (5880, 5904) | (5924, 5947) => 1.15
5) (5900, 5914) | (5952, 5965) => 1.04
